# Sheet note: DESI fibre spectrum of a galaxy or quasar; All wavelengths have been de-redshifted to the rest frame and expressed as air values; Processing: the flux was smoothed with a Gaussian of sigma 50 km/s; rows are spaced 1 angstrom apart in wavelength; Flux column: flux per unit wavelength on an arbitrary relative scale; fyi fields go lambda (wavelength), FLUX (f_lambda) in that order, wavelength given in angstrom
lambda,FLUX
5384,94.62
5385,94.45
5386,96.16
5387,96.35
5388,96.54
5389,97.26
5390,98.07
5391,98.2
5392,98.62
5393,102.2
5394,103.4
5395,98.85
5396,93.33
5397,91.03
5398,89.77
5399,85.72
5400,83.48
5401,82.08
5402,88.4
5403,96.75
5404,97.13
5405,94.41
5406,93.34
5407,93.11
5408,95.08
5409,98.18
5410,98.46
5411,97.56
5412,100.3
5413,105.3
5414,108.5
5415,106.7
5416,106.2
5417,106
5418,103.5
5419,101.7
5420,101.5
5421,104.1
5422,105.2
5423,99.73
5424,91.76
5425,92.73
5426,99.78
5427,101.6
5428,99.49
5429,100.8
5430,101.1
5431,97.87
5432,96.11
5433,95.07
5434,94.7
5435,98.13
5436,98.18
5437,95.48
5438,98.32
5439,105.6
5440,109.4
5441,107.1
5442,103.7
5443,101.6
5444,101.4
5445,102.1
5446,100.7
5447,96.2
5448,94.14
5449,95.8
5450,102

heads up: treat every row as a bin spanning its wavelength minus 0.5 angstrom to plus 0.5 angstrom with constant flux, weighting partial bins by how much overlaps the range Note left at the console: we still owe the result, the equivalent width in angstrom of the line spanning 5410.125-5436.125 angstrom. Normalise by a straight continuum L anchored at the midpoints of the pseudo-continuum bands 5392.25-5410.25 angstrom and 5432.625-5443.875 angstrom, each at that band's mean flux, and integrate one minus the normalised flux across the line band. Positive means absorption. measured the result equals -0.7 angstrom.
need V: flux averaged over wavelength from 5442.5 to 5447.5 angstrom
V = 100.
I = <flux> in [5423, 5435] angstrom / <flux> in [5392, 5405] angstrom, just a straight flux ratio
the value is 1.0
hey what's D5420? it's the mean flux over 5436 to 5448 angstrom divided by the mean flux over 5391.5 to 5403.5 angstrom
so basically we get 1.09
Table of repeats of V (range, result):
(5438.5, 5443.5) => 105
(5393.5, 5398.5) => 95.3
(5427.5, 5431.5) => 99.8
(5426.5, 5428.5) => 101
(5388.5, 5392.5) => 98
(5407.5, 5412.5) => 97.9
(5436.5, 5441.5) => 103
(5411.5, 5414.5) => 105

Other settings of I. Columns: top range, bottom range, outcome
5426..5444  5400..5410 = 1.08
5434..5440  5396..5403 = 1.13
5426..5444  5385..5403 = 1.06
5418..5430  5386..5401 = 1.06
